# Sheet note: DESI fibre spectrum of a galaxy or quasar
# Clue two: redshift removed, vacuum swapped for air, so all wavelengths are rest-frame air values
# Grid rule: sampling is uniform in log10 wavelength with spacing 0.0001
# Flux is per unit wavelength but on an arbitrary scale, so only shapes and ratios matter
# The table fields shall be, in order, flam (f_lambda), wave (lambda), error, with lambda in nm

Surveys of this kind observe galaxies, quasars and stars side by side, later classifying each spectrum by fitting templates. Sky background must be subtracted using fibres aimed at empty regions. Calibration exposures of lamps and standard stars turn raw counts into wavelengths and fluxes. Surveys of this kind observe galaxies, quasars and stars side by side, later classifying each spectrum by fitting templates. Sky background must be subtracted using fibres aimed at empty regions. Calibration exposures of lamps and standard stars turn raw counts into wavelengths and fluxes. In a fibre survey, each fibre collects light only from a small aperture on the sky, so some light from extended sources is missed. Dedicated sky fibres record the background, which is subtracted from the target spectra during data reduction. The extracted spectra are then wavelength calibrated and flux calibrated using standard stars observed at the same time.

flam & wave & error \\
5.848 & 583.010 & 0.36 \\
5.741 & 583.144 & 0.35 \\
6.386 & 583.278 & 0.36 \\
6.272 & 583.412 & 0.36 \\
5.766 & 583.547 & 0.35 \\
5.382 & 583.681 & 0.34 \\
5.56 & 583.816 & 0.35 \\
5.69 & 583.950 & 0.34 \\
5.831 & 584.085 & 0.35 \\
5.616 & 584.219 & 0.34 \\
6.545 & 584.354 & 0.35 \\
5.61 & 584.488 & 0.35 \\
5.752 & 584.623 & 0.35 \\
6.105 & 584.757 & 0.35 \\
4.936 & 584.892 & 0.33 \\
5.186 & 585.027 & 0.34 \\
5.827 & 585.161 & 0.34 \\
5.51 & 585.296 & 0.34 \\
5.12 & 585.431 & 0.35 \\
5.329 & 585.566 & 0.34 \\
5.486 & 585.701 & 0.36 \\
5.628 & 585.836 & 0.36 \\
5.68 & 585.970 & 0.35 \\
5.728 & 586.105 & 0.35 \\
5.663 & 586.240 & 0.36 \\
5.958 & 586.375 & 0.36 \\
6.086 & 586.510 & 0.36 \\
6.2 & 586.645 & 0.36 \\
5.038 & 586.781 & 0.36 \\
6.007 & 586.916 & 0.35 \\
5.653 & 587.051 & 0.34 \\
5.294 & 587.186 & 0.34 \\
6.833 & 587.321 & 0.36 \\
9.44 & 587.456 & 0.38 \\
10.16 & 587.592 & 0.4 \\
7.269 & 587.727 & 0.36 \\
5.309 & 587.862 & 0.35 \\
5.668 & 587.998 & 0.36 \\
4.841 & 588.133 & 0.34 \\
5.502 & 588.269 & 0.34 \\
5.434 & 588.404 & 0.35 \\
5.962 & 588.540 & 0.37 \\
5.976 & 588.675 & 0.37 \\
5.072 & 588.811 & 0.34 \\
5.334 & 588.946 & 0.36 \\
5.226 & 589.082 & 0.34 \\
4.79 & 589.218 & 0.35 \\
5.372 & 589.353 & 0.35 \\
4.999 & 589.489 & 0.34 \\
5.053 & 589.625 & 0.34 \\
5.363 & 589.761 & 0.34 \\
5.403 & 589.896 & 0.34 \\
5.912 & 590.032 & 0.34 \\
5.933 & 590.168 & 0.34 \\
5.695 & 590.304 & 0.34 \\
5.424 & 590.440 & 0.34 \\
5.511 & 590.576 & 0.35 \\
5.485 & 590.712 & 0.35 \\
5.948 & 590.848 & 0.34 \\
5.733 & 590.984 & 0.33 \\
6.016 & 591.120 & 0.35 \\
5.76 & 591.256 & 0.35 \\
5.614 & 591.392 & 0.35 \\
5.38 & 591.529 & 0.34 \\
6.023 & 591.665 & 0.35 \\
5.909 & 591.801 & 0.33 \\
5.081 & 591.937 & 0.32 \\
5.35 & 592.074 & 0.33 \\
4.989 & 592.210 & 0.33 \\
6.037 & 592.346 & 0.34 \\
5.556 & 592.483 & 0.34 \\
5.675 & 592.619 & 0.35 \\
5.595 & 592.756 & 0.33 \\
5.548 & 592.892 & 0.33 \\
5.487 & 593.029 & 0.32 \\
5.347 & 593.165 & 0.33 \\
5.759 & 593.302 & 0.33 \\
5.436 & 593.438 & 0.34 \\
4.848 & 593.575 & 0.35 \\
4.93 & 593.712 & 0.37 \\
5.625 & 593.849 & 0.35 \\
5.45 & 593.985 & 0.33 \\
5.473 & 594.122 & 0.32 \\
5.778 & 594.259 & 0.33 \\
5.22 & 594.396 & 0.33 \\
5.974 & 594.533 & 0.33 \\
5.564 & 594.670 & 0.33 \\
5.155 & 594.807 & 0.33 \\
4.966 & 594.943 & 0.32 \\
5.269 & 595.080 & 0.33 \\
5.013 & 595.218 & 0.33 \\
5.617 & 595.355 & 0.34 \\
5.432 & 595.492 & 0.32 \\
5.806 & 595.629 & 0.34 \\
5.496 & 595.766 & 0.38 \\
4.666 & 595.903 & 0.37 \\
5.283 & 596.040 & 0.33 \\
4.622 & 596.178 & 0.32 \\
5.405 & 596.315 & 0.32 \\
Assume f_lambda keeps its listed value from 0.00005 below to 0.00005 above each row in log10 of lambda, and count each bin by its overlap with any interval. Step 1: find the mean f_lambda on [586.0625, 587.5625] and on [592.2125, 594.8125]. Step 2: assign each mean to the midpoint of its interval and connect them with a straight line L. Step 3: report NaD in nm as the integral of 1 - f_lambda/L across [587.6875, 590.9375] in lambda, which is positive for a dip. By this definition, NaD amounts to 0.26 nm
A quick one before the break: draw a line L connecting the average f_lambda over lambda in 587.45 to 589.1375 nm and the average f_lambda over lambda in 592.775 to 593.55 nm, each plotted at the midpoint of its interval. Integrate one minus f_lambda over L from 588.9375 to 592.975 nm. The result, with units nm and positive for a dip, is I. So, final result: 0.17 nm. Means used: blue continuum 6.13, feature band 5.53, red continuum 5.49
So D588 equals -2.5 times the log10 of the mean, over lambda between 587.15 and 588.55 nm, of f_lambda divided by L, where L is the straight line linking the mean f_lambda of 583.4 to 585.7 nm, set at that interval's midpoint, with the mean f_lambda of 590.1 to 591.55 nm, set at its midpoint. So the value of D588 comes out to -0.16 mag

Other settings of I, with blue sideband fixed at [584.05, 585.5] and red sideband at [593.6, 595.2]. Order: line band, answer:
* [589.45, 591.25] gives -0.04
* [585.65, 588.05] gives -0.31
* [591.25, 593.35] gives -0.05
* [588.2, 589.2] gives 0.01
